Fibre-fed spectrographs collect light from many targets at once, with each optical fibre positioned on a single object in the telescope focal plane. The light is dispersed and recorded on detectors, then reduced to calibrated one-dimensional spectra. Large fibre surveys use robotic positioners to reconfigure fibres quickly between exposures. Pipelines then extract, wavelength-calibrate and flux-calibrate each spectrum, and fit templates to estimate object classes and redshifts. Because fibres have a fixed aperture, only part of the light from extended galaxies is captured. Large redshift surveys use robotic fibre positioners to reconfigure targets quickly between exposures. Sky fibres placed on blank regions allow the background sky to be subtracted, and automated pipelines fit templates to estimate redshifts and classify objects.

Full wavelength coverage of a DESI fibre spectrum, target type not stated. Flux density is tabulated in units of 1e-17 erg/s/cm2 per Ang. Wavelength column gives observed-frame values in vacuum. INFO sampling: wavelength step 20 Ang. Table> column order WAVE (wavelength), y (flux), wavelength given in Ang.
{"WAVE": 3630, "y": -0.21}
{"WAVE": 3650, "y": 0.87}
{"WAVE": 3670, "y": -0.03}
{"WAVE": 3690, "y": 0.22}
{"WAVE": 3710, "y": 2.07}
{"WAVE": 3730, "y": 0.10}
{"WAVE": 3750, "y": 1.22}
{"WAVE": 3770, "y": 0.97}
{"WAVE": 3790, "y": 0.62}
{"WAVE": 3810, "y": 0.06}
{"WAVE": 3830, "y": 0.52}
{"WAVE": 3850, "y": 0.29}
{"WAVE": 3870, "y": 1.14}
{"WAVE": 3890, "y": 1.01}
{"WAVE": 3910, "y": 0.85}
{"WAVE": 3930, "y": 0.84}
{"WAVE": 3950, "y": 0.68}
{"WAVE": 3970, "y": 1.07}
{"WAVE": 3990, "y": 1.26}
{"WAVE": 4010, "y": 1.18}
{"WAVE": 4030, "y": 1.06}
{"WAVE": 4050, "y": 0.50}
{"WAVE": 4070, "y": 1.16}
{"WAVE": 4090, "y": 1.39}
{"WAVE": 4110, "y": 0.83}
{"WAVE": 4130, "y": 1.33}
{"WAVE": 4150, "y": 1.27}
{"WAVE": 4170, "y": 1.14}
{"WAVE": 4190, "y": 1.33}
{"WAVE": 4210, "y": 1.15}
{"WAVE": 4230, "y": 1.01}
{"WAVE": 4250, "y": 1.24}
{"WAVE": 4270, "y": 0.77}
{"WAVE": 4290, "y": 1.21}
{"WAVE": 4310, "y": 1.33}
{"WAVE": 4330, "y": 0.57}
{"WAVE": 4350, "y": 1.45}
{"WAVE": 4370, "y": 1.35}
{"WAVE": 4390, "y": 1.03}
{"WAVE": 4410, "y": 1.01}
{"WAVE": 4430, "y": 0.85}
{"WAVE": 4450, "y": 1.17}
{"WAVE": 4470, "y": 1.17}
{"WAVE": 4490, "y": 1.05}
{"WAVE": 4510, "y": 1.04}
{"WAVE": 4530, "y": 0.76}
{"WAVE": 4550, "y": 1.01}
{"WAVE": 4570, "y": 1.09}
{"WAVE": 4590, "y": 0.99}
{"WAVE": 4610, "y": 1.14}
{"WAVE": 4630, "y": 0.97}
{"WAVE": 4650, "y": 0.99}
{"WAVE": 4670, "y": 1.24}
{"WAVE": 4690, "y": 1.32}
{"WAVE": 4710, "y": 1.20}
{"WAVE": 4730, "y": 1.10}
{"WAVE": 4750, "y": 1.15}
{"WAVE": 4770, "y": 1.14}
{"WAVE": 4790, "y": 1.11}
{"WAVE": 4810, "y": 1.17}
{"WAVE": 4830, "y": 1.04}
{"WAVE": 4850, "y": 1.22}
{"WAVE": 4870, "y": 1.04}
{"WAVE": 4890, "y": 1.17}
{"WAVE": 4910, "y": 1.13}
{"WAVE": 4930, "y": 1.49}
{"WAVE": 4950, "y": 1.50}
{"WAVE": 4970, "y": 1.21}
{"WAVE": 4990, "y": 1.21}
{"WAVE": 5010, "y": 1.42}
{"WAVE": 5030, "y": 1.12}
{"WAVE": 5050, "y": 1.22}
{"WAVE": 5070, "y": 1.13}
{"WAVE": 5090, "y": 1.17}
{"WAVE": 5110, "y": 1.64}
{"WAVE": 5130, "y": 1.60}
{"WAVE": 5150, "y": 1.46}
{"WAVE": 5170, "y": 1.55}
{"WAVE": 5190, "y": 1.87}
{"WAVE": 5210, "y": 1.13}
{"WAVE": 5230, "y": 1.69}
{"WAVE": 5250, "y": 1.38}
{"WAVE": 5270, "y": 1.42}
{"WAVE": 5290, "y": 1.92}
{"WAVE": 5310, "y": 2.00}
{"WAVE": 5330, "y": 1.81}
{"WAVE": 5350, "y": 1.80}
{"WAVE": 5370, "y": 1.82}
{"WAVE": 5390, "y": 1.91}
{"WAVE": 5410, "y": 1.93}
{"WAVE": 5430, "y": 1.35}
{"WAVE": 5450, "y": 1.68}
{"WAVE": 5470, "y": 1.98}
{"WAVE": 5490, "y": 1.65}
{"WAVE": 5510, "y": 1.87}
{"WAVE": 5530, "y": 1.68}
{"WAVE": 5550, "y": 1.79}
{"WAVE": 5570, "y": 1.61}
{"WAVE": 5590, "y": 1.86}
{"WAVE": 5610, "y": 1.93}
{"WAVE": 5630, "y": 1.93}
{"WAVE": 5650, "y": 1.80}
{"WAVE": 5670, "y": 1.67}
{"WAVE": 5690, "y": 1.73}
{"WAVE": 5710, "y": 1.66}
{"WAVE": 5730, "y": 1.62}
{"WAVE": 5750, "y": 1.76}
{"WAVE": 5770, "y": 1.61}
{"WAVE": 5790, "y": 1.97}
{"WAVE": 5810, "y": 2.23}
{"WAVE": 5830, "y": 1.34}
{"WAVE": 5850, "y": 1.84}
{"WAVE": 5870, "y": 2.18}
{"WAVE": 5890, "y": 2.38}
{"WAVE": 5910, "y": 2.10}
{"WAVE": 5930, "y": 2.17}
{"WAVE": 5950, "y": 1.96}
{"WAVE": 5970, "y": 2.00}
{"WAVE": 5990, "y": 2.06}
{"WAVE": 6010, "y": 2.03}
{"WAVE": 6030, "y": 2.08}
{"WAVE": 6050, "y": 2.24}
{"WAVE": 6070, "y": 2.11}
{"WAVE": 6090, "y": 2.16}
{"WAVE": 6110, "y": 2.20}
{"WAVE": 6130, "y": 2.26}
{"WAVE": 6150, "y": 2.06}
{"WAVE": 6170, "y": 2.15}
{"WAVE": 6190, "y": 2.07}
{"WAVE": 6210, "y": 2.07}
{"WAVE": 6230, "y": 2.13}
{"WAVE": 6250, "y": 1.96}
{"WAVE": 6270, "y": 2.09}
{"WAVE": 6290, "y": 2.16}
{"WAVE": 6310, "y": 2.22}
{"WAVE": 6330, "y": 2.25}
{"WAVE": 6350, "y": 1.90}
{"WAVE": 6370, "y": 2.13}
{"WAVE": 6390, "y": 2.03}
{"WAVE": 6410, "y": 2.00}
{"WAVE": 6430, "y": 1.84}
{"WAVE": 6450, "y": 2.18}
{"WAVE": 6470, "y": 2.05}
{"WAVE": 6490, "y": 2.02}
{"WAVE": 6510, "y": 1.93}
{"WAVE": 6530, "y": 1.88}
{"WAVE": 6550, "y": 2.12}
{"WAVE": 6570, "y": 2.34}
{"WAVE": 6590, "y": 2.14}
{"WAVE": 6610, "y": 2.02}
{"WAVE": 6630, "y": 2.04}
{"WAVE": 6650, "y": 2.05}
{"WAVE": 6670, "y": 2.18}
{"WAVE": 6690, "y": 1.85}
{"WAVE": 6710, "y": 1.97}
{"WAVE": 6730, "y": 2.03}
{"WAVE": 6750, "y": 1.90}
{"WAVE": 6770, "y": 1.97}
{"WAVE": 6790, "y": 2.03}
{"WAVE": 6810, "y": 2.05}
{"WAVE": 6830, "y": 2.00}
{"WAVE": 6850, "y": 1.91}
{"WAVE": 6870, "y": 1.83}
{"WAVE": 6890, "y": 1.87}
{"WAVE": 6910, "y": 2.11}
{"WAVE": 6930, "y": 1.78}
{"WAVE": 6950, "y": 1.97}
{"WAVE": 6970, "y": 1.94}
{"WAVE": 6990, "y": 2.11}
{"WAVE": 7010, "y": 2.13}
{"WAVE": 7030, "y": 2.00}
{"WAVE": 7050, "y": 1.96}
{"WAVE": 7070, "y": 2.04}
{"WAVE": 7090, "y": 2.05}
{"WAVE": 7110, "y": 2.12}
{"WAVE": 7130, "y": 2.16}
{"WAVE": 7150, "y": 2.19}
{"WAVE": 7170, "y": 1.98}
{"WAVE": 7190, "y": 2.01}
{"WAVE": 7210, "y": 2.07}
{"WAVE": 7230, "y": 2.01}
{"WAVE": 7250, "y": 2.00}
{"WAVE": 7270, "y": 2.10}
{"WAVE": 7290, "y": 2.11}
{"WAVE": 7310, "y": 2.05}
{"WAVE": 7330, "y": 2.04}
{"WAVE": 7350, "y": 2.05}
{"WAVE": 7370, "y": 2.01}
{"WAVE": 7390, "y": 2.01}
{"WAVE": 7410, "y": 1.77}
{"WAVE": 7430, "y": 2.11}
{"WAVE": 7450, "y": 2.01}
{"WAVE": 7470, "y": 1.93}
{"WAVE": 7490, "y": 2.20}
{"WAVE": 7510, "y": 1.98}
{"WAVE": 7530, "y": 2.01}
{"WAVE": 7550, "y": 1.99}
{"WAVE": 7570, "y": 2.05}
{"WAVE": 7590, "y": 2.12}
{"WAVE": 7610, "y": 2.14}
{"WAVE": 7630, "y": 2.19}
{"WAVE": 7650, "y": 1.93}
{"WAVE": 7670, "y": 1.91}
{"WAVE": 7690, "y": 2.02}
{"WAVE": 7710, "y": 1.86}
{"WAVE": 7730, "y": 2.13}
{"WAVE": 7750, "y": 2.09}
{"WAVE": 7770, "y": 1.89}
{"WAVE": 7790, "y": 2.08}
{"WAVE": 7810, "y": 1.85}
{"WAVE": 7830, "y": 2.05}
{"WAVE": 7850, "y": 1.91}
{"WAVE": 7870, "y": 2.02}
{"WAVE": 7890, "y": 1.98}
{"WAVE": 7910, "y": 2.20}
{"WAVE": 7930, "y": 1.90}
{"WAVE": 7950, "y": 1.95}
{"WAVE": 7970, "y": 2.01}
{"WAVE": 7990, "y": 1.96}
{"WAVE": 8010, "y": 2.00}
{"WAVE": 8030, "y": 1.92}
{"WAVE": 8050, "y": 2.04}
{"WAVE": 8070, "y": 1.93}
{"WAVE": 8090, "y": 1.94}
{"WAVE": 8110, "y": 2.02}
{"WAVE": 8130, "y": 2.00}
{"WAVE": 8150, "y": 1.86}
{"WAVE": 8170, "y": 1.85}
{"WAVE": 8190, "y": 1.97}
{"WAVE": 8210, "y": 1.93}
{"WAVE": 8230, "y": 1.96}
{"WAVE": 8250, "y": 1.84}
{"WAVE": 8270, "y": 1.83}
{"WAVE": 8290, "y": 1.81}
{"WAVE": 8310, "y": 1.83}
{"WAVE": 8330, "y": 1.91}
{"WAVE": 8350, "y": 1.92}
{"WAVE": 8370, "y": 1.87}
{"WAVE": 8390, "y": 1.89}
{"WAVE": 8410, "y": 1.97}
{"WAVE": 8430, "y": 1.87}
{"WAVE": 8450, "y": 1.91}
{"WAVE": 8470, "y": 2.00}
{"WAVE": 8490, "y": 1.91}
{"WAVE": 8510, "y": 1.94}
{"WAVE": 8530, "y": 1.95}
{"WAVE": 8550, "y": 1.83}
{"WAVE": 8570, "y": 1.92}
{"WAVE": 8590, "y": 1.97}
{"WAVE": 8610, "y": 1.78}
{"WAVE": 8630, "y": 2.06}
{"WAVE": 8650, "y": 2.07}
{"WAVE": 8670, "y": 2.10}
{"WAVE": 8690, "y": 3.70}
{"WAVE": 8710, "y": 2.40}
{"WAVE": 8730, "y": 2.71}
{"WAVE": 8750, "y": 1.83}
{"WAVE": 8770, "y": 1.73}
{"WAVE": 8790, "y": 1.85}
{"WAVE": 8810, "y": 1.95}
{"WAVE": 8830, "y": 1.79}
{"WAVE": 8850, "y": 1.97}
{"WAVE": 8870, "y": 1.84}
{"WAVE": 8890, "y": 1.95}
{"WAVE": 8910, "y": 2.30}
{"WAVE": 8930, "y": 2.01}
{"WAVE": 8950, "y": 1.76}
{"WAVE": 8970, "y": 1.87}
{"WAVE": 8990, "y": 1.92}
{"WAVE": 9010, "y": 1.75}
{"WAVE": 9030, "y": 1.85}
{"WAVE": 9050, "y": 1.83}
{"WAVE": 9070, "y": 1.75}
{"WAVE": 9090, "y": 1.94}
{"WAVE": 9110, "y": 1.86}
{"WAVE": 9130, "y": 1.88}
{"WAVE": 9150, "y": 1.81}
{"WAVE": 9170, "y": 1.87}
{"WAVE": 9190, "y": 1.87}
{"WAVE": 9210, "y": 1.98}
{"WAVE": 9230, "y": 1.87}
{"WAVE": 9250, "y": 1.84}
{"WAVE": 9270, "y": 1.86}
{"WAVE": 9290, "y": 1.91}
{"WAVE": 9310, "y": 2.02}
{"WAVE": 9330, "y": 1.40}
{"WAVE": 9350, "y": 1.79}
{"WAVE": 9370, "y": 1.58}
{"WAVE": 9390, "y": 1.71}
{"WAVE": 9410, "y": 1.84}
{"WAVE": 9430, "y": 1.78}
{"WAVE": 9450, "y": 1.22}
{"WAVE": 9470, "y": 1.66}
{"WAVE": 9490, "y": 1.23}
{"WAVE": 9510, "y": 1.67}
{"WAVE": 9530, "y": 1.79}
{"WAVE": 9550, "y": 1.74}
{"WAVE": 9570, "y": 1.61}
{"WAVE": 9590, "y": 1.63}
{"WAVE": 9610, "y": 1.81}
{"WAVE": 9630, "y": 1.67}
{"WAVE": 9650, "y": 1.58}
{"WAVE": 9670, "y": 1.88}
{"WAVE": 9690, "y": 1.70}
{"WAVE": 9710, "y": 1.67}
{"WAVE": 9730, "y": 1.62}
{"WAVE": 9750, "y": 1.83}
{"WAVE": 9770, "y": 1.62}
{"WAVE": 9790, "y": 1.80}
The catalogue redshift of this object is 0.32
